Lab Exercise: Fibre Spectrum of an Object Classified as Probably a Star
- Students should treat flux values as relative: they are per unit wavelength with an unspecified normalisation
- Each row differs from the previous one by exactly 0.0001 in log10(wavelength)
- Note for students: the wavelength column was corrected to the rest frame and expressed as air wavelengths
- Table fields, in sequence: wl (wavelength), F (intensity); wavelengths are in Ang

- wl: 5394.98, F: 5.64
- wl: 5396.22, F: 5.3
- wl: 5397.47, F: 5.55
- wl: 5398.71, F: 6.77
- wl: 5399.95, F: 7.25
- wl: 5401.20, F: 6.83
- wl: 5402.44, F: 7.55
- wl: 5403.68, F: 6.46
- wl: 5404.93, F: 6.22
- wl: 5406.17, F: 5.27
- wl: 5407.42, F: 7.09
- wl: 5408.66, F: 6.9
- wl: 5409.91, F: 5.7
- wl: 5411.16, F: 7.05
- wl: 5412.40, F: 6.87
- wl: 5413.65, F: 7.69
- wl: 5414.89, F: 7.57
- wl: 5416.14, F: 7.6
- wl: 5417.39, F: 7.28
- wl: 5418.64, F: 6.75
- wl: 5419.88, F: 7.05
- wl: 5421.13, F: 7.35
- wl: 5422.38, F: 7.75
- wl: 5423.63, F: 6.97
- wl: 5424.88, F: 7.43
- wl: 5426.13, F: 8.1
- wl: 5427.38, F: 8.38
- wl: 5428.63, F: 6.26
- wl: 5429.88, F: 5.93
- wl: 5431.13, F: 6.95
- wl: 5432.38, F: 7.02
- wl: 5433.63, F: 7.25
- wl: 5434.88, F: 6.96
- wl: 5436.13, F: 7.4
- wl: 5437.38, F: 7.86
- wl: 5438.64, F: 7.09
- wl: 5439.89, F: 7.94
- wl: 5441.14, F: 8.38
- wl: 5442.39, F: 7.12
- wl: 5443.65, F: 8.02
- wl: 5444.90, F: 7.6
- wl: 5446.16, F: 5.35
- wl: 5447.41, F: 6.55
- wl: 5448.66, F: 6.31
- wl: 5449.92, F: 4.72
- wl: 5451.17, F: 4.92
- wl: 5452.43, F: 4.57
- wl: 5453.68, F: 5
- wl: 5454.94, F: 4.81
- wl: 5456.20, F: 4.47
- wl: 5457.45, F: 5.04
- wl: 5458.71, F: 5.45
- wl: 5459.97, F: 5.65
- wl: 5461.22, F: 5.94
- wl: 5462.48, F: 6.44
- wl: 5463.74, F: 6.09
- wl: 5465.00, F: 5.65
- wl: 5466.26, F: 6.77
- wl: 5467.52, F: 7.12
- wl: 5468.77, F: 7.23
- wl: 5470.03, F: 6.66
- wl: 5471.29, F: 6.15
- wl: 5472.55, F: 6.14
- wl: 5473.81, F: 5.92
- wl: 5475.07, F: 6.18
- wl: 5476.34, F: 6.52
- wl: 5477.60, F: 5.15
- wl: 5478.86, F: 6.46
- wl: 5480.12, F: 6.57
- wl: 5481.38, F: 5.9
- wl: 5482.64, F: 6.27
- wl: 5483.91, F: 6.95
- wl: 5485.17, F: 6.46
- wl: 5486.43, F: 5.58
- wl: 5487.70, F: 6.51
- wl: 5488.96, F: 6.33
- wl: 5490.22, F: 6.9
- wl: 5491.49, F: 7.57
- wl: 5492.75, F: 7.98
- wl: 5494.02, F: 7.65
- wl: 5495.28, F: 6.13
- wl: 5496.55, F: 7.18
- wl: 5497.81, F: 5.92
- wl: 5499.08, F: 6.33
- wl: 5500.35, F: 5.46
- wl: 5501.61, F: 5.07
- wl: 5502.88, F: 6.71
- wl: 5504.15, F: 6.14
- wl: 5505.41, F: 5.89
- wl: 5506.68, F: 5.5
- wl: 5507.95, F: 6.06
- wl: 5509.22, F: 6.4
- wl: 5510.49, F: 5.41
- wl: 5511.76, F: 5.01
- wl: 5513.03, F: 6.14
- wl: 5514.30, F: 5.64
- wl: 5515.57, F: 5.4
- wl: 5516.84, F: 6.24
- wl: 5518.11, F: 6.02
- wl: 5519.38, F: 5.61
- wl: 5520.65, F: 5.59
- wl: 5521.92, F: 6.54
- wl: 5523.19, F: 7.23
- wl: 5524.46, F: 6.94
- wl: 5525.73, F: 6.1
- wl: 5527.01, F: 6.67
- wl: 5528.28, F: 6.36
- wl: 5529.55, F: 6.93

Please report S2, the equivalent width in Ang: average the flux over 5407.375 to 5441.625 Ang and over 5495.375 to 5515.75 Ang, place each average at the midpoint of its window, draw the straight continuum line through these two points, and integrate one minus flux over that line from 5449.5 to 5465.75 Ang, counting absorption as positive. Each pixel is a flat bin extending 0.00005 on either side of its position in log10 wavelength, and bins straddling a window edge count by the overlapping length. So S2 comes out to 3.3 Ang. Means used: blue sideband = 7.23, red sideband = 5.91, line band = 5.31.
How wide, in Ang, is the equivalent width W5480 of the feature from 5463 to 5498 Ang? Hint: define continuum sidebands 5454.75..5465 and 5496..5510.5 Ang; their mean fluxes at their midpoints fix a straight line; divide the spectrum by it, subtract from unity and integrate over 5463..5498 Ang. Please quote -4.5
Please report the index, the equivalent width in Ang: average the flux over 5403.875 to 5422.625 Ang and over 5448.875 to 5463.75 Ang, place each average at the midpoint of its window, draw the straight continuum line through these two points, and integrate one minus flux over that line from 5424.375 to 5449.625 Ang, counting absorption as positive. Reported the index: -4.9 Ang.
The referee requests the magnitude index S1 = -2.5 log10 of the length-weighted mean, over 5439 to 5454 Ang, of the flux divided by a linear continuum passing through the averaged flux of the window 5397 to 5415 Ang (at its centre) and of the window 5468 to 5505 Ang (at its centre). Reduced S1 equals 0.02 mag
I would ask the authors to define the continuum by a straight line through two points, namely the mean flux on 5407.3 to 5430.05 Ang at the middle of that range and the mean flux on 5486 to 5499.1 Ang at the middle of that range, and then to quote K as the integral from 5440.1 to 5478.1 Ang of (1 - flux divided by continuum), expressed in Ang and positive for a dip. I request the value 4.7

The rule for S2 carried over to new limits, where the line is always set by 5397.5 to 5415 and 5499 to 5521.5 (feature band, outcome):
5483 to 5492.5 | -1.0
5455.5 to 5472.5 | 0.5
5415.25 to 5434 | -1.8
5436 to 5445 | -1.8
